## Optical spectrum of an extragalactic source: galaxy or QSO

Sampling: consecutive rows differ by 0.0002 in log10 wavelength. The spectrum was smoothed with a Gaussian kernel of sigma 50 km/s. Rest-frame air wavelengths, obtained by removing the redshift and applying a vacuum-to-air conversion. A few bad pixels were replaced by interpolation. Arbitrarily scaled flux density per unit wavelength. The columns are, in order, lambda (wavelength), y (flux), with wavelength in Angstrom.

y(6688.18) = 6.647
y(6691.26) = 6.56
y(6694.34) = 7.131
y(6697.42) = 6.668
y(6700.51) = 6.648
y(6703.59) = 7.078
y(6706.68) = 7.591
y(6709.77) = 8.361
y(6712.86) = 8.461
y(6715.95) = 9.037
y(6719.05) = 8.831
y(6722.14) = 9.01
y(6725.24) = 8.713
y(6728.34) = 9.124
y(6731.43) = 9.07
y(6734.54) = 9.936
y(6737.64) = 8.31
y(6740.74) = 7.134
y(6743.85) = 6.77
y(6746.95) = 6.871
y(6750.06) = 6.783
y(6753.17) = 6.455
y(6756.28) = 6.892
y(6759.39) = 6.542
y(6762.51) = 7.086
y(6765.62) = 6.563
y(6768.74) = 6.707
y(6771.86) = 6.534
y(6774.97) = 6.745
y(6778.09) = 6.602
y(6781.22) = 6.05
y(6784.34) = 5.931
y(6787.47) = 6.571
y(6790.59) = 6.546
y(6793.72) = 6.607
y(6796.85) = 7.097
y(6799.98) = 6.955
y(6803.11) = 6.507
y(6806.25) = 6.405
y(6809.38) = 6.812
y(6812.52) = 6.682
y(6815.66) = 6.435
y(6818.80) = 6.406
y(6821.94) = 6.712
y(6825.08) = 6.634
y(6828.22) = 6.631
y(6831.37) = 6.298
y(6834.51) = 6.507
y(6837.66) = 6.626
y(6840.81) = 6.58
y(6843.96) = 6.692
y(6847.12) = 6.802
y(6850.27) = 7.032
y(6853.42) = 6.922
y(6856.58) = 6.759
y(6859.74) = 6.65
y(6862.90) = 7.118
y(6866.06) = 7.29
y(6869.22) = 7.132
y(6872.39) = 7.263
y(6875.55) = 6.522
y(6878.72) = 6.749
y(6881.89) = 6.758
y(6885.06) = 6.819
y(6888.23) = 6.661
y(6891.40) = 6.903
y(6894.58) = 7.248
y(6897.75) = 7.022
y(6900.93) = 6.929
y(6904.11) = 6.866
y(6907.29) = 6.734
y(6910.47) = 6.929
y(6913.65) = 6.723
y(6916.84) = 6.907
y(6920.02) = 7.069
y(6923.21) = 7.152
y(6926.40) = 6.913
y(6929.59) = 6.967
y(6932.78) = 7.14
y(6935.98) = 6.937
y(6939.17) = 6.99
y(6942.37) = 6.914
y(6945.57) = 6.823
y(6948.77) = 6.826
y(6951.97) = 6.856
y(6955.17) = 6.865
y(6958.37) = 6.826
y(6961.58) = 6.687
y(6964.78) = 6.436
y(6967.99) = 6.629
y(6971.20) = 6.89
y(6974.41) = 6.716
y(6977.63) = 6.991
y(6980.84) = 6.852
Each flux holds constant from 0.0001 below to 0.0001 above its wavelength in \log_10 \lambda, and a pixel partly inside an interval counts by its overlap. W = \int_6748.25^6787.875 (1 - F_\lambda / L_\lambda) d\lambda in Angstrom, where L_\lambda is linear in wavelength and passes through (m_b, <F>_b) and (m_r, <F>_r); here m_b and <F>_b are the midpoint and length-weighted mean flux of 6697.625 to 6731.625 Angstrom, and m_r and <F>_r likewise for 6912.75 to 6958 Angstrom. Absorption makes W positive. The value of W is 6.8 Angstrom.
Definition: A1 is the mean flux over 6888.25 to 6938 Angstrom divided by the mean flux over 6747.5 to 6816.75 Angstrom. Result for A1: 1.1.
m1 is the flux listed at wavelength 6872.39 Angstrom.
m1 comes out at 7.263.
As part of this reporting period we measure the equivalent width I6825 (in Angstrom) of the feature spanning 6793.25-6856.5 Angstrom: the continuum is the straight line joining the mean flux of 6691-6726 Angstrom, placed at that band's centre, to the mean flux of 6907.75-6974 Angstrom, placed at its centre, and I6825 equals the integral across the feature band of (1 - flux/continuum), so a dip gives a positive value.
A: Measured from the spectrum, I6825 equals 6.0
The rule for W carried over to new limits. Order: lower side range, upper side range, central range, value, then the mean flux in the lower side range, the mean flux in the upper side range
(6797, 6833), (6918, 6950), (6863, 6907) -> -0.7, 6.61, 6.97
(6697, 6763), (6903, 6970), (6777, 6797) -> 2.9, 7.82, 6.87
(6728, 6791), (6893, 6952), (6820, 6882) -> 2.0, 7.08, 6.95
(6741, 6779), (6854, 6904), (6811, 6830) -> 0.7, 6.73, 6.92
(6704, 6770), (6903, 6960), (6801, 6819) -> 2.2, 7.81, 6.91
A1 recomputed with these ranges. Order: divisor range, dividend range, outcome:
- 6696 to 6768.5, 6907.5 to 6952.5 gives 0.90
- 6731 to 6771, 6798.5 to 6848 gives 0.91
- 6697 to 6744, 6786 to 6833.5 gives 0.80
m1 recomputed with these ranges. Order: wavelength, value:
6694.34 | 7.131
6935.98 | 6.937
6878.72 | 6.749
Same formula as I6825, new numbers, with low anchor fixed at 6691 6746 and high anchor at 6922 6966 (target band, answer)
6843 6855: 0.8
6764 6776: 1.8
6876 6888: 0.8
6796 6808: 1.4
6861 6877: 0.5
